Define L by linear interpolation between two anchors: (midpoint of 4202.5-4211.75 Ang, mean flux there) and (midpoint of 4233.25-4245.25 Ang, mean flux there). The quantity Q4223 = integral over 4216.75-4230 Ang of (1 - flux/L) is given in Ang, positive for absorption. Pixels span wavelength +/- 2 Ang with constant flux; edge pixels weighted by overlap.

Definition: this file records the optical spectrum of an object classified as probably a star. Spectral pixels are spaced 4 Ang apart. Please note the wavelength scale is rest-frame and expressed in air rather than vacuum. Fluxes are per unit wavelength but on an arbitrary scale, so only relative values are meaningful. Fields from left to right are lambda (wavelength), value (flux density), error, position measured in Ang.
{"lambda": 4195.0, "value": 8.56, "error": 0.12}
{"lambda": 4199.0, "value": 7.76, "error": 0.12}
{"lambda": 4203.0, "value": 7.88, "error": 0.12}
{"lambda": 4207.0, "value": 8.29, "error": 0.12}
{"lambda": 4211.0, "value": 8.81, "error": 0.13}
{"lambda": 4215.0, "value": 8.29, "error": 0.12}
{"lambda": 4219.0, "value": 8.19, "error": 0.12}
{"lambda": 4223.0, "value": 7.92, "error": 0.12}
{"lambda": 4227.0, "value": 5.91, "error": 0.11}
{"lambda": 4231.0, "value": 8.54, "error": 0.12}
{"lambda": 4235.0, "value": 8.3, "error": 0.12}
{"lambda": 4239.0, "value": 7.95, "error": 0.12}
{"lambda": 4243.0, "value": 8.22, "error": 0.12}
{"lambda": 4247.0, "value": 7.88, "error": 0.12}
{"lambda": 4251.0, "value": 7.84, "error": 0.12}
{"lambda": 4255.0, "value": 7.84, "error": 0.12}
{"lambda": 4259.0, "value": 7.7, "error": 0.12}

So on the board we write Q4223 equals 1.3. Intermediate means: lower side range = 8.33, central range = 7.45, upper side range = 8.15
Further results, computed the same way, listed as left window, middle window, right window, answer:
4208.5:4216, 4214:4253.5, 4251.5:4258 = 1.4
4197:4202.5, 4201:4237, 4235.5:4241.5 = -0.4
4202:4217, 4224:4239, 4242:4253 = 0.9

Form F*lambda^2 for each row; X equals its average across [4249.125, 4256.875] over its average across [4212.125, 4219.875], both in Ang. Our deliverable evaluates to 0.96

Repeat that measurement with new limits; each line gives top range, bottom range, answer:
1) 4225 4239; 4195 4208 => 0.96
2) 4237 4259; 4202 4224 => 0.98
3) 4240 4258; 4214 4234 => 1.03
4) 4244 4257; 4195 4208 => 1.00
